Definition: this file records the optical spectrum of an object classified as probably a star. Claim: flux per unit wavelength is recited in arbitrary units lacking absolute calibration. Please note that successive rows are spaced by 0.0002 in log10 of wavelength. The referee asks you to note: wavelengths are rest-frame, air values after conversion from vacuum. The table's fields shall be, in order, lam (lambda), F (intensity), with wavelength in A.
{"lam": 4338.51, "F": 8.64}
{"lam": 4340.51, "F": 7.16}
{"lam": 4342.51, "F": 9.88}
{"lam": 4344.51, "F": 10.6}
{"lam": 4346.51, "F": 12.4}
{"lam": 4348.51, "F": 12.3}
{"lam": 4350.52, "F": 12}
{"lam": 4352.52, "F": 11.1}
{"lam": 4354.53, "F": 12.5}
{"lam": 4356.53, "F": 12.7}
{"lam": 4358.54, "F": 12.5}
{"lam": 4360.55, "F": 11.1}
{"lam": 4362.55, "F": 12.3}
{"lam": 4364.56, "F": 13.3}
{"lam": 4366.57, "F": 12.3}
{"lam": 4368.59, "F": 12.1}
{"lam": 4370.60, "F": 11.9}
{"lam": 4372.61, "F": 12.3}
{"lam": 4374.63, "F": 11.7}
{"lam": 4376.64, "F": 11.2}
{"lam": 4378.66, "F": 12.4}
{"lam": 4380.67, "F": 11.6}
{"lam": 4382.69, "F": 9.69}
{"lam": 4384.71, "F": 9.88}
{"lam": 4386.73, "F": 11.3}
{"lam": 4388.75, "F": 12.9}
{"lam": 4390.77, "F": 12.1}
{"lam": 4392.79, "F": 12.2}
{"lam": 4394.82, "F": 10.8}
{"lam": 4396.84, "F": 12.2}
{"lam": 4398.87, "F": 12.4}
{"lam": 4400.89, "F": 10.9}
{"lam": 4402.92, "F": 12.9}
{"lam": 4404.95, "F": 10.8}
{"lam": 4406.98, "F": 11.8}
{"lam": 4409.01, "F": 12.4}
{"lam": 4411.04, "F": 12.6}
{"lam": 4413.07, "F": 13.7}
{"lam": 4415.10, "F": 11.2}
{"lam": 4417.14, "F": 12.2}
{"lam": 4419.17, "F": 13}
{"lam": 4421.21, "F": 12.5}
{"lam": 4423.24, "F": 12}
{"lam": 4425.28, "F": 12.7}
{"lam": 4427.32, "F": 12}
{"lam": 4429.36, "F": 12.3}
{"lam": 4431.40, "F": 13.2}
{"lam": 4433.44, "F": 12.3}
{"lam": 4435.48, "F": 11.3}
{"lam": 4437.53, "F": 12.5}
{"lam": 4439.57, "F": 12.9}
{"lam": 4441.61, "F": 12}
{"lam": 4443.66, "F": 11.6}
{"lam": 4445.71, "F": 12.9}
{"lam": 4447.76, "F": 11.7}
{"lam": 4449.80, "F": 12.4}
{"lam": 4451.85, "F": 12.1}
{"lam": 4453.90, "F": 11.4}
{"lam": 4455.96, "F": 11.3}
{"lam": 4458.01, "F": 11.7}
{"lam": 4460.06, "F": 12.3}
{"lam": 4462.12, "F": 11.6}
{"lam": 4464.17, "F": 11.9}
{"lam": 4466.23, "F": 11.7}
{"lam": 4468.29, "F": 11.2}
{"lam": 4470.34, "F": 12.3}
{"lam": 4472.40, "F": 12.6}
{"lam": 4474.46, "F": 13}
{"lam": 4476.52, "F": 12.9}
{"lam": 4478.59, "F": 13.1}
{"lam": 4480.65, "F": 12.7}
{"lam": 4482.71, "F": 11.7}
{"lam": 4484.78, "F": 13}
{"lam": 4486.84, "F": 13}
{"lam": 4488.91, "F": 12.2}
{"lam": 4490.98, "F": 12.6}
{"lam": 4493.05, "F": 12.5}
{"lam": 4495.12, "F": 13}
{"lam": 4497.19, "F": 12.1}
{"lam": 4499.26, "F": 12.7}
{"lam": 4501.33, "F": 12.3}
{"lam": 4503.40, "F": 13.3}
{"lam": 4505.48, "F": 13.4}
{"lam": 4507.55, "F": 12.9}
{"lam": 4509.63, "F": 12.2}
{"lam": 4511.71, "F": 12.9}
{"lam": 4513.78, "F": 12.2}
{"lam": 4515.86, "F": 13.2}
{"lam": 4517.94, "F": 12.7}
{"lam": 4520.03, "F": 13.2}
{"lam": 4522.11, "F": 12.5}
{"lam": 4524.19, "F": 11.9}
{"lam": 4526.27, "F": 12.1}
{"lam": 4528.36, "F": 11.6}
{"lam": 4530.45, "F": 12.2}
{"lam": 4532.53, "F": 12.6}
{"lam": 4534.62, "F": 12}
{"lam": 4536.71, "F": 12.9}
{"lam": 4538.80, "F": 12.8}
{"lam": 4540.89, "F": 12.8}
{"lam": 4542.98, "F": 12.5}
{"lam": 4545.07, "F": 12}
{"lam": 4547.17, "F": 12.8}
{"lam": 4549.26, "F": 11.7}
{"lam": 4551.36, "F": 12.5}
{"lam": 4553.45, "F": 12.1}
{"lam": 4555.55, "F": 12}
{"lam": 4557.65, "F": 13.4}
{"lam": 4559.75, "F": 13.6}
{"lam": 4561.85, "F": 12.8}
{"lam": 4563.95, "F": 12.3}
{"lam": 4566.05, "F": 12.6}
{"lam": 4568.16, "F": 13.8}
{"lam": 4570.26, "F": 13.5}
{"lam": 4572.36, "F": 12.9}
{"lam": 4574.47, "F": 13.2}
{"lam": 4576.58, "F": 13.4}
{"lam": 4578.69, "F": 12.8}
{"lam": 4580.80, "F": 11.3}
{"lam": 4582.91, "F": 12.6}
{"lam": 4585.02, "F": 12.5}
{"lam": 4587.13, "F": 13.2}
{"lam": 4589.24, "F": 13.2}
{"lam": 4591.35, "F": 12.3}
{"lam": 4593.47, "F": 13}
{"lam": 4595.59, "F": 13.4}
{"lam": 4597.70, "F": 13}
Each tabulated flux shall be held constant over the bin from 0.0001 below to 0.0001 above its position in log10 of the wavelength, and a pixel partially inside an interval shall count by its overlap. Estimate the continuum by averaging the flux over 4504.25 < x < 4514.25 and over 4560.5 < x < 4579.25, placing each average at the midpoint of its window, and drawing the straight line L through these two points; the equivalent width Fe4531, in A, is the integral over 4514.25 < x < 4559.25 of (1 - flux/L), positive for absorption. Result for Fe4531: 1.5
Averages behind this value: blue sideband 12.8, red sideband 13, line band 12.5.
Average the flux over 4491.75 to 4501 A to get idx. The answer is 12.6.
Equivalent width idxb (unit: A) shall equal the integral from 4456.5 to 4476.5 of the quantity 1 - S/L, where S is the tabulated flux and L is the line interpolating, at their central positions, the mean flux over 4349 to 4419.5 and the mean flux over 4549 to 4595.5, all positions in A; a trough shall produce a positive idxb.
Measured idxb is 0.4 A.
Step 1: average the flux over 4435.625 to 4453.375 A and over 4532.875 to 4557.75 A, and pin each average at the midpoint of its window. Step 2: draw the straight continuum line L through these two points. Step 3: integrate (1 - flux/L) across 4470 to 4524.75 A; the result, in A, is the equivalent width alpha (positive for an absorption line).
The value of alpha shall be -1.64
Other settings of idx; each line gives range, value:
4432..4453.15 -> 12.2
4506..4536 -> 12.5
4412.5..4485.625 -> 12.2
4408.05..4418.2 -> 12.4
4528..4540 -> 12.4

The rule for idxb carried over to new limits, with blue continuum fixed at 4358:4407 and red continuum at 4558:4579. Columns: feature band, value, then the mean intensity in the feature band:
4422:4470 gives 0.7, 12.1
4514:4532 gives 0.5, 12.4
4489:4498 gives 0.0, 12.5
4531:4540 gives 0.2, 12.6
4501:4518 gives -0.2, 12.8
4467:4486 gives -0.1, 12.5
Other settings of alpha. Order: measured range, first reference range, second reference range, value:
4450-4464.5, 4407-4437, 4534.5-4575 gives 0.8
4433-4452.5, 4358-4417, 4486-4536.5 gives 0.0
